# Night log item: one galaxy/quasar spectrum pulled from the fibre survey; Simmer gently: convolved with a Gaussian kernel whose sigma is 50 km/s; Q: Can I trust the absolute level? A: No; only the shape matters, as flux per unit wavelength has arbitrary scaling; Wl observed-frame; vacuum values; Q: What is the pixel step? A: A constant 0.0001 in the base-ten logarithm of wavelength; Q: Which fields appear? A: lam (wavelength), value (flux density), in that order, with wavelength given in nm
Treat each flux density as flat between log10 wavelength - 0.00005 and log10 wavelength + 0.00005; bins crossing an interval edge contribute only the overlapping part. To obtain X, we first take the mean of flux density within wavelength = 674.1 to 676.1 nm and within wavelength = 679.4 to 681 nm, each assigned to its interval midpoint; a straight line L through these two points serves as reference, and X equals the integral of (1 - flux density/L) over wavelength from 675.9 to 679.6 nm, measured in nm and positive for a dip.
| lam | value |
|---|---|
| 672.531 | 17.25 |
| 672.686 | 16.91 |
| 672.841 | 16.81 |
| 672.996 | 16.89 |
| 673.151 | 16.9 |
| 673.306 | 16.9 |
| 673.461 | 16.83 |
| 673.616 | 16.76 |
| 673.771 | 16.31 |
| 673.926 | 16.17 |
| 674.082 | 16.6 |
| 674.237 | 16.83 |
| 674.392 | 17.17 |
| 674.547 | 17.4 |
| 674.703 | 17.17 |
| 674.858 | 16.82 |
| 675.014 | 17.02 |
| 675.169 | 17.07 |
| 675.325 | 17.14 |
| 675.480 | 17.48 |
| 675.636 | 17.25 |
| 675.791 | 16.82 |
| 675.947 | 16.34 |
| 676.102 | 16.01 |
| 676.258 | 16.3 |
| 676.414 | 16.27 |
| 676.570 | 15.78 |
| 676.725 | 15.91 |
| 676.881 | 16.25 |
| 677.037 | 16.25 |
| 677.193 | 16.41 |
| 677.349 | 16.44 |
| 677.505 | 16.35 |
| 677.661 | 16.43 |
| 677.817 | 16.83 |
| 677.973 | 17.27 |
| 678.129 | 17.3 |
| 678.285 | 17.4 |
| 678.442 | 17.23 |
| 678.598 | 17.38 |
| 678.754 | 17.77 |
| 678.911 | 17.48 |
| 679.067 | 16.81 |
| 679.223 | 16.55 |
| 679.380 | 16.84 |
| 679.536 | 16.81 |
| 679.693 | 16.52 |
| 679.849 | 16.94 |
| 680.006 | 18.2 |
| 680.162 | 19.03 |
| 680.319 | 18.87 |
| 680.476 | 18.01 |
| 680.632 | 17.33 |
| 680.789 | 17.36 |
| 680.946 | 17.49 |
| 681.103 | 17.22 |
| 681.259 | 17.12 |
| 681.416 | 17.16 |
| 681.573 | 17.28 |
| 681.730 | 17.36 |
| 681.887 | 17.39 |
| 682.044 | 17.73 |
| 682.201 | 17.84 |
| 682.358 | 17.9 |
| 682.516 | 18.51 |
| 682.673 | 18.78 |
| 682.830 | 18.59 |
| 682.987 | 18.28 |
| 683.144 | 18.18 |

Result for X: 0.137 nm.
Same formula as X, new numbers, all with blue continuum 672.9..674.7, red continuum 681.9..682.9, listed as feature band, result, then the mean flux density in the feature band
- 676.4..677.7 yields 0.082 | 16.2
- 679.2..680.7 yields 0.020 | 17.5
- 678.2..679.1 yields 0.010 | 17.4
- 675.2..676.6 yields 0.040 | 16.6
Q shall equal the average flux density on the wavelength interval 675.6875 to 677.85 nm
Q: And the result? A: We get 16.3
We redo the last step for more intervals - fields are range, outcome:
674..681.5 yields 17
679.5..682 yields 17.5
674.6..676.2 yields 16.9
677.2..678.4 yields 16.8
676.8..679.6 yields 16.9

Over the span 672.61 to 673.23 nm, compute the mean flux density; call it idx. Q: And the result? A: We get 16.9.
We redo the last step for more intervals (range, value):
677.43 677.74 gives 16.4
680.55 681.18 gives 17.4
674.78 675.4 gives 17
